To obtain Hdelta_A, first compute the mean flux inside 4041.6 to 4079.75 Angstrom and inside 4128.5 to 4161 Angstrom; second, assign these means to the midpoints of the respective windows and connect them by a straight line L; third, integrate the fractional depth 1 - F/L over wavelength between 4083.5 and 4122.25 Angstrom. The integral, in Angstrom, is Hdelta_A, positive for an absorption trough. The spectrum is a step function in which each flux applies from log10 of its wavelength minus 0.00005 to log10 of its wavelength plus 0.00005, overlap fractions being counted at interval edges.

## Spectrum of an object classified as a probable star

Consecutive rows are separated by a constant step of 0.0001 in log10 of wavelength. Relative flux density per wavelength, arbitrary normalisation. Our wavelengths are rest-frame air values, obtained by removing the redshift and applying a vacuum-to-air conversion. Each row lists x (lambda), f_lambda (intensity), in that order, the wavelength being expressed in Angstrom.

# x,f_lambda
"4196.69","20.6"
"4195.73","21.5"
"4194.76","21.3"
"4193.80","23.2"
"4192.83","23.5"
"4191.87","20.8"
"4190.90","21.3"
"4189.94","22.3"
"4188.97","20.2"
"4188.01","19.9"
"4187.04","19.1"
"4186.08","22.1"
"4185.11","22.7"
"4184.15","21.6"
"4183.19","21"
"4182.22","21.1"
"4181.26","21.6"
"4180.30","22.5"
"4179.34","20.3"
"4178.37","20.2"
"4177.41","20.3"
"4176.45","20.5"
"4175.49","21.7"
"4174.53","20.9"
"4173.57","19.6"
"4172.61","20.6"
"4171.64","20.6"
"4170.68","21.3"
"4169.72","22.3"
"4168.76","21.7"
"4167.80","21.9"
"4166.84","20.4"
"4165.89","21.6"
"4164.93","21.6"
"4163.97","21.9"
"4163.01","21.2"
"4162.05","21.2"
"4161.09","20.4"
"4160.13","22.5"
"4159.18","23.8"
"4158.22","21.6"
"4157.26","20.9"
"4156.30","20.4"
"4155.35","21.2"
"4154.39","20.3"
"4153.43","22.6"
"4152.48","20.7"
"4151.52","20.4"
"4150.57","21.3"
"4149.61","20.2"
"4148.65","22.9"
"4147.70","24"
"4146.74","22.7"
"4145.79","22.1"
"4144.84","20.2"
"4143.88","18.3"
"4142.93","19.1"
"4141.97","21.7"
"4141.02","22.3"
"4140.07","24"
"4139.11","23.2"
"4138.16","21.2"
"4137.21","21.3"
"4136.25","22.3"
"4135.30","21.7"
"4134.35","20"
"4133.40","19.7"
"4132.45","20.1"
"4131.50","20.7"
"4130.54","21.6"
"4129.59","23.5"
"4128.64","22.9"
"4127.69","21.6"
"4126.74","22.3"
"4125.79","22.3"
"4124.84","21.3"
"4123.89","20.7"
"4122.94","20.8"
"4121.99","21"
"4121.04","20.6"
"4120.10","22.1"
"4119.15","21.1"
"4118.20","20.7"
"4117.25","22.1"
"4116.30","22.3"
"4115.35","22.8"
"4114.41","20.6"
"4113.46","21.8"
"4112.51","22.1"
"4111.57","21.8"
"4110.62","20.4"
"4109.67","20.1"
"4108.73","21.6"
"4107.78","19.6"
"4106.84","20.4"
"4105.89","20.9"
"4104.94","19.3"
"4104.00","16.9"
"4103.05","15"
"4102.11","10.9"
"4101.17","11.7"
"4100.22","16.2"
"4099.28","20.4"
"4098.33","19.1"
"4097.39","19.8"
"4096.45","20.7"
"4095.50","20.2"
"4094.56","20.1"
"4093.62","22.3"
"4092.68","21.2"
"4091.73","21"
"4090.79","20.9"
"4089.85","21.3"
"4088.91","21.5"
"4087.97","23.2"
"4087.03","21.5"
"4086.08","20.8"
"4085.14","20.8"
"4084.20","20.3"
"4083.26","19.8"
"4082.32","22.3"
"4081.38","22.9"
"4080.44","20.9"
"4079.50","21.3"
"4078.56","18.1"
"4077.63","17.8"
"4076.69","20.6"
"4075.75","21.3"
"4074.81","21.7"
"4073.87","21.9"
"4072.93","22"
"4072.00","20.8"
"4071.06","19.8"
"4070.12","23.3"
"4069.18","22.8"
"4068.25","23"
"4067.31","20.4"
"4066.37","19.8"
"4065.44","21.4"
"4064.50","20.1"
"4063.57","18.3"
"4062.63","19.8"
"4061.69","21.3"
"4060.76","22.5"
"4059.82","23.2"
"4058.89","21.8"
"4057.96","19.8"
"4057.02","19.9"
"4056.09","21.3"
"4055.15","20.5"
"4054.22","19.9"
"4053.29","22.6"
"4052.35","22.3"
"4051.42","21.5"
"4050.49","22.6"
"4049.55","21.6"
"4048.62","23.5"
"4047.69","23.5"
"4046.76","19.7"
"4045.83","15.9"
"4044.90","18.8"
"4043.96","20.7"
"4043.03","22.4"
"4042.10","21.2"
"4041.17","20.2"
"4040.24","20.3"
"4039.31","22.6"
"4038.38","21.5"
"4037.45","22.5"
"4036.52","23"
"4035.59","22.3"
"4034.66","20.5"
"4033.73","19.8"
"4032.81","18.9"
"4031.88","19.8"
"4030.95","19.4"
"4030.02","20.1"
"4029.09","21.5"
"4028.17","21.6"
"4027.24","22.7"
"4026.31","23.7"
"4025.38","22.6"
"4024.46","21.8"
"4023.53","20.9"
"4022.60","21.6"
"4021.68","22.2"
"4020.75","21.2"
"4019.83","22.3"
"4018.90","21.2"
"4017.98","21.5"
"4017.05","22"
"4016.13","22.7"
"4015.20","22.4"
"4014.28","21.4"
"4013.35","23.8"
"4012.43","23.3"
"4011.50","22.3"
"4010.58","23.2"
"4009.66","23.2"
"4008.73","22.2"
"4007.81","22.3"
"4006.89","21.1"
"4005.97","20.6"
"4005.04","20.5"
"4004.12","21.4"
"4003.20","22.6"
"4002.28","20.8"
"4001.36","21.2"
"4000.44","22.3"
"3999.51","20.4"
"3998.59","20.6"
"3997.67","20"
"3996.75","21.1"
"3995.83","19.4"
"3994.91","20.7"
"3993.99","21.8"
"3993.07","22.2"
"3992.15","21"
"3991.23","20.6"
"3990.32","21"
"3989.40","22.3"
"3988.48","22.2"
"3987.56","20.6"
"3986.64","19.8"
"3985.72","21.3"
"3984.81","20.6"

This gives 2.0 Angstrom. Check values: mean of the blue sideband 21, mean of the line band 20.2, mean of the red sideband 21.5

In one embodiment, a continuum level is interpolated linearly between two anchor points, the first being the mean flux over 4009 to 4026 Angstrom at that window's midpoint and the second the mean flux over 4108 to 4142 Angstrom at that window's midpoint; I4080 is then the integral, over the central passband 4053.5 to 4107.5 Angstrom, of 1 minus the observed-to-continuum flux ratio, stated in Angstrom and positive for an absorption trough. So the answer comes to 3.78 Angstrom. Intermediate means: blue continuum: 22.2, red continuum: 21.5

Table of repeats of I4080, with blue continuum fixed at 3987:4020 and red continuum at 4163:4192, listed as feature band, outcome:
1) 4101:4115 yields 1.48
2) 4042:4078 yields 0.64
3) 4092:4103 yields 1.55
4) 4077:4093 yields 0.35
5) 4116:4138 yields -0.15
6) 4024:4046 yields 0.47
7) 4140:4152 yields -0.10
